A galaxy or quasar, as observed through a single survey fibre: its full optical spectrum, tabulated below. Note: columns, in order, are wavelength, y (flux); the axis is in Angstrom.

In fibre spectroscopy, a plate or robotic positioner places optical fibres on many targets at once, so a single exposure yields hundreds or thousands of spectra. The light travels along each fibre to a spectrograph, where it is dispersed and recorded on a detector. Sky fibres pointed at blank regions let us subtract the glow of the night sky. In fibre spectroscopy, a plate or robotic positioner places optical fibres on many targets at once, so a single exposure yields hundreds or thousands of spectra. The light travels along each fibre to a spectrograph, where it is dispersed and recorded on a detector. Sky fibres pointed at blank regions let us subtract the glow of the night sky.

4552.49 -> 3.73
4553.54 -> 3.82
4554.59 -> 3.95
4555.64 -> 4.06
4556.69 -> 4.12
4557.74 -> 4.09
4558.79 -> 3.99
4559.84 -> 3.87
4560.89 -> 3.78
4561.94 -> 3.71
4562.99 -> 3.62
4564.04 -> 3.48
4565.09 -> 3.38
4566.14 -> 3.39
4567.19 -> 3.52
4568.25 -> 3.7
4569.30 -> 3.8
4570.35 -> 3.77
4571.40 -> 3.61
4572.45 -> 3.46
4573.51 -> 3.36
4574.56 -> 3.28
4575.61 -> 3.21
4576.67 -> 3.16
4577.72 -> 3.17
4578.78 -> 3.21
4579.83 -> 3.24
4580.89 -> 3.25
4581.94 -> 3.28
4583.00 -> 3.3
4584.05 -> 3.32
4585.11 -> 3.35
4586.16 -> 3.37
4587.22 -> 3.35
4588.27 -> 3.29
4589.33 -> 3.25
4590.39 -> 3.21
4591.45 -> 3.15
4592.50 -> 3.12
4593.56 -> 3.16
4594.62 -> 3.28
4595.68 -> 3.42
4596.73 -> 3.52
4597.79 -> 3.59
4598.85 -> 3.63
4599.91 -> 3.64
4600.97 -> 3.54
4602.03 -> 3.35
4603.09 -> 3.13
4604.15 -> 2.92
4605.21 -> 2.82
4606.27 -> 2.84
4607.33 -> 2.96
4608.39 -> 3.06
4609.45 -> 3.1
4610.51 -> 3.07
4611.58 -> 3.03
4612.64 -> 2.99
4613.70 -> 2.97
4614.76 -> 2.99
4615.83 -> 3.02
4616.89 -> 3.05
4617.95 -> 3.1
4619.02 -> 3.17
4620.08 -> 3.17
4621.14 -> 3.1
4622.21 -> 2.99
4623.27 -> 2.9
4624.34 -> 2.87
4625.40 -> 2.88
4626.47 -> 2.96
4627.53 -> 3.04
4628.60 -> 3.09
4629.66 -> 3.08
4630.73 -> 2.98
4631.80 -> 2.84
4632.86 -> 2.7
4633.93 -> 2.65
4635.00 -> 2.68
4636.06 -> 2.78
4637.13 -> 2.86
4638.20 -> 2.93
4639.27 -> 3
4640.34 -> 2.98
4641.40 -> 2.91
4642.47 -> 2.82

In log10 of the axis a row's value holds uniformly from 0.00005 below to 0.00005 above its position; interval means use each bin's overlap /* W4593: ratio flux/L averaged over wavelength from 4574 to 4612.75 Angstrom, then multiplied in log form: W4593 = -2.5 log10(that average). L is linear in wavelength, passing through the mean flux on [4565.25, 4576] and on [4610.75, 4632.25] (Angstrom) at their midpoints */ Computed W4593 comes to 0.02 mag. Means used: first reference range 3.51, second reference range 3.01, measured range 3.23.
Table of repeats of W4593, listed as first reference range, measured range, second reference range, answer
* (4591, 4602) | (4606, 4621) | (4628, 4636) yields 0.03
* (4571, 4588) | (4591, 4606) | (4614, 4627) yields -0.04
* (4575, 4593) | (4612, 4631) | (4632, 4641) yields -0.03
